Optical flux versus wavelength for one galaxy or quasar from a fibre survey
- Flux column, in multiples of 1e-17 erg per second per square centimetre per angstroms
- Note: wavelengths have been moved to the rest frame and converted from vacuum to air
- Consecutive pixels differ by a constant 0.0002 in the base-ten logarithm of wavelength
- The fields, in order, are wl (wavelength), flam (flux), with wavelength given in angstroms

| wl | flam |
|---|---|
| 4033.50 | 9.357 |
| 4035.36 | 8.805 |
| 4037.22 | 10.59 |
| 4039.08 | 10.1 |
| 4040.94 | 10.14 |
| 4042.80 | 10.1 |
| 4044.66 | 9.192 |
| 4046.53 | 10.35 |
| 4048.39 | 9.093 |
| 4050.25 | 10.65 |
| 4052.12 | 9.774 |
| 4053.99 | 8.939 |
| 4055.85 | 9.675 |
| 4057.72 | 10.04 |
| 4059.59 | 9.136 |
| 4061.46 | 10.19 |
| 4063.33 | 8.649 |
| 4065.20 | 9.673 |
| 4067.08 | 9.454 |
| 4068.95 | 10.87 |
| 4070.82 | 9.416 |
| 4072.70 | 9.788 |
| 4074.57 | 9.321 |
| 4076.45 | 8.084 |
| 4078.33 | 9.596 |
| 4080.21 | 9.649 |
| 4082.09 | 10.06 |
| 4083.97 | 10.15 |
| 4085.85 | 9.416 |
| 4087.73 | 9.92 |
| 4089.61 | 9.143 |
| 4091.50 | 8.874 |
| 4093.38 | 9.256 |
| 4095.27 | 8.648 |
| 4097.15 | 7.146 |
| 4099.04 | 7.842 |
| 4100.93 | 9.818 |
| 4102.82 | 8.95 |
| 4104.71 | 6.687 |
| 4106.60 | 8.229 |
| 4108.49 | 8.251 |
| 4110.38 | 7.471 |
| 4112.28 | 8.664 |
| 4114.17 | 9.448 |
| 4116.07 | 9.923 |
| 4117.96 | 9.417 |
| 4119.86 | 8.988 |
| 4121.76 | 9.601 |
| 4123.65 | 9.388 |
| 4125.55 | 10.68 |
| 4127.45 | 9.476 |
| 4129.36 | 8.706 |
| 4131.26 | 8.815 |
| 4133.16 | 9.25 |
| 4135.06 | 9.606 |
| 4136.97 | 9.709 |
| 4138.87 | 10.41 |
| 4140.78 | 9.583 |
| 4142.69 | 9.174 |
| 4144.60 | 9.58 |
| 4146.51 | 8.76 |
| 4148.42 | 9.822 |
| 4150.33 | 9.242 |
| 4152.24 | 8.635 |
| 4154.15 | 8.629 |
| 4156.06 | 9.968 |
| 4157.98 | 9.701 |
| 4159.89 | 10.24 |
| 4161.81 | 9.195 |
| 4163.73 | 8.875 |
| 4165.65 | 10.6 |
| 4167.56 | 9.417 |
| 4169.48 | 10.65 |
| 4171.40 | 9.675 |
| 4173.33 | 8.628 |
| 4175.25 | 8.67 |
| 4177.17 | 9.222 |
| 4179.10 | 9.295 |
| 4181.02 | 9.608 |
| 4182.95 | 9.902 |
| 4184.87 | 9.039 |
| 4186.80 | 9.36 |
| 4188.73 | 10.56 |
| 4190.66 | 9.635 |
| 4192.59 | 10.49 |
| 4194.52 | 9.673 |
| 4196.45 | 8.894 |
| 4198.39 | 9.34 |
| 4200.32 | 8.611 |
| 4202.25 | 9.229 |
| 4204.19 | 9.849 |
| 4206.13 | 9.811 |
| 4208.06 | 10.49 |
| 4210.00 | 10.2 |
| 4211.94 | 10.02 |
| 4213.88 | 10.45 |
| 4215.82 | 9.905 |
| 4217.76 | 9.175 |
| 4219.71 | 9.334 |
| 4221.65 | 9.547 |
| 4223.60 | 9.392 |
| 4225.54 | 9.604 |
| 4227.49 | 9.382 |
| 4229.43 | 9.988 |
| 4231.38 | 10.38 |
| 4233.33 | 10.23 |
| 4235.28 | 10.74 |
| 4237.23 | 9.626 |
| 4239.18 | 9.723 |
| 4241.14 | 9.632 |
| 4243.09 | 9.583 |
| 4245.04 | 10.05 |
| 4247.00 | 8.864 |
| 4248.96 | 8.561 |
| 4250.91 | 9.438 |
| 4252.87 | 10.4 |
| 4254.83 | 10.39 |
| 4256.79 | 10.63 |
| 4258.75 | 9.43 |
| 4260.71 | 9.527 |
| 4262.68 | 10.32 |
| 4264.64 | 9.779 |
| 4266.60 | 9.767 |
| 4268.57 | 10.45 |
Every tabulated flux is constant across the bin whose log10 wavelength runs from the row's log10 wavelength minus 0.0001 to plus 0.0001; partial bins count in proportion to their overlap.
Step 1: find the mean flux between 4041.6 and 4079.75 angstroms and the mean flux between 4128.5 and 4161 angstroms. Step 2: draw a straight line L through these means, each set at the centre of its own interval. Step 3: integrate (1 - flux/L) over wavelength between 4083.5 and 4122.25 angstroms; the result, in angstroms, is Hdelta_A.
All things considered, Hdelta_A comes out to 2.8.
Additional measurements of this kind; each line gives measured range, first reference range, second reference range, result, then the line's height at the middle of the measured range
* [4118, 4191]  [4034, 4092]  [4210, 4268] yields 1.84 angstroms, 9.72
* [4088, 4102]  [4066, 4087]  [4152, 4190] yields 1.26 angstroms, 9.6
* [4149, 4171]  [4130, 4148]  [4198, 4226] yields -0.15 angstroms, 9.5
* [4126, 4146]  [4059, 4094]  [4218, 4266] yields 0.33 angstroms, 9.6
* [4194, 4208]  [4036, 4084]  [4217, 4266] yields 0.48 angstroms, 9.74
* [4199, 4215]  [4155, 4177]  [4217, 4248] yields -0.27 angstroms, 9.66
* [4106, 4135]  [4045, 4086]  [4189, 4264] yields 1.68 angstroms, 9.68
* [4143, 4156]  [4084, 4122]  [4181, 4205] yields 0.02 angstroms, 9.19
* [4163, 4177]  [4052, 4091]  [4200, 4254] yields 0.25 angstroms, 9.67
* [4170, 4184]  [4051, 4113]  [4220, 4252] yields 0.19 angstroms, 9.46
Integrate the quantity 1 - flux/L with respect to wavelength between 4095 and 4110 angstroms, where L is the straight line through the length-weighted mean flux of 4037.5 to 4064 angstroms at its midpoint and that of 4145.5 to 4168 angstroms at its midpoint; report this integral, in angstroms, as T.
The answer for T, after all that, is 2.3 angstroms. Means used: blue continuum 9.75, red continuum 9.43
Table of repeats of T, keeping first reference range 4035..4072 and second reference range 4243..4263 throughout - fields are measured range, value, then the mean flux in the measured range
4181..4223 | 0.2 angstroms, 9.69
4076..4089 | 0.2 angstroms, 9.6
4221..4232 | 0.0 angstroms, 9.7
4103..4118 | 2.0 angstroms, 8.48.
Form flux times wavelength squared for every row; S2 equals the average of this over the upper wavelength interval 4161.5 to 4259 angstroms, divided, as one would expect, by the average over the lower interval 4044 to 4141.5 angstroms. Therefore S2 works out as 1.10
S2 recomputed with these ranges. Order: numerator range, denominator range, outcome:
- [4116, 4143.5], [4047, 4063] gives 1.02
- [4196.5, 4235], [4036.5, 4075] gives 1.08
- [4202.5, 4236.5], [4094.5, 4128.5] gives 1.18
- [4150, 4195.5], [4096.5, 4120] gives 1.15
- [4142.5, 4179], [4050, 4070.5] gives 1.02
